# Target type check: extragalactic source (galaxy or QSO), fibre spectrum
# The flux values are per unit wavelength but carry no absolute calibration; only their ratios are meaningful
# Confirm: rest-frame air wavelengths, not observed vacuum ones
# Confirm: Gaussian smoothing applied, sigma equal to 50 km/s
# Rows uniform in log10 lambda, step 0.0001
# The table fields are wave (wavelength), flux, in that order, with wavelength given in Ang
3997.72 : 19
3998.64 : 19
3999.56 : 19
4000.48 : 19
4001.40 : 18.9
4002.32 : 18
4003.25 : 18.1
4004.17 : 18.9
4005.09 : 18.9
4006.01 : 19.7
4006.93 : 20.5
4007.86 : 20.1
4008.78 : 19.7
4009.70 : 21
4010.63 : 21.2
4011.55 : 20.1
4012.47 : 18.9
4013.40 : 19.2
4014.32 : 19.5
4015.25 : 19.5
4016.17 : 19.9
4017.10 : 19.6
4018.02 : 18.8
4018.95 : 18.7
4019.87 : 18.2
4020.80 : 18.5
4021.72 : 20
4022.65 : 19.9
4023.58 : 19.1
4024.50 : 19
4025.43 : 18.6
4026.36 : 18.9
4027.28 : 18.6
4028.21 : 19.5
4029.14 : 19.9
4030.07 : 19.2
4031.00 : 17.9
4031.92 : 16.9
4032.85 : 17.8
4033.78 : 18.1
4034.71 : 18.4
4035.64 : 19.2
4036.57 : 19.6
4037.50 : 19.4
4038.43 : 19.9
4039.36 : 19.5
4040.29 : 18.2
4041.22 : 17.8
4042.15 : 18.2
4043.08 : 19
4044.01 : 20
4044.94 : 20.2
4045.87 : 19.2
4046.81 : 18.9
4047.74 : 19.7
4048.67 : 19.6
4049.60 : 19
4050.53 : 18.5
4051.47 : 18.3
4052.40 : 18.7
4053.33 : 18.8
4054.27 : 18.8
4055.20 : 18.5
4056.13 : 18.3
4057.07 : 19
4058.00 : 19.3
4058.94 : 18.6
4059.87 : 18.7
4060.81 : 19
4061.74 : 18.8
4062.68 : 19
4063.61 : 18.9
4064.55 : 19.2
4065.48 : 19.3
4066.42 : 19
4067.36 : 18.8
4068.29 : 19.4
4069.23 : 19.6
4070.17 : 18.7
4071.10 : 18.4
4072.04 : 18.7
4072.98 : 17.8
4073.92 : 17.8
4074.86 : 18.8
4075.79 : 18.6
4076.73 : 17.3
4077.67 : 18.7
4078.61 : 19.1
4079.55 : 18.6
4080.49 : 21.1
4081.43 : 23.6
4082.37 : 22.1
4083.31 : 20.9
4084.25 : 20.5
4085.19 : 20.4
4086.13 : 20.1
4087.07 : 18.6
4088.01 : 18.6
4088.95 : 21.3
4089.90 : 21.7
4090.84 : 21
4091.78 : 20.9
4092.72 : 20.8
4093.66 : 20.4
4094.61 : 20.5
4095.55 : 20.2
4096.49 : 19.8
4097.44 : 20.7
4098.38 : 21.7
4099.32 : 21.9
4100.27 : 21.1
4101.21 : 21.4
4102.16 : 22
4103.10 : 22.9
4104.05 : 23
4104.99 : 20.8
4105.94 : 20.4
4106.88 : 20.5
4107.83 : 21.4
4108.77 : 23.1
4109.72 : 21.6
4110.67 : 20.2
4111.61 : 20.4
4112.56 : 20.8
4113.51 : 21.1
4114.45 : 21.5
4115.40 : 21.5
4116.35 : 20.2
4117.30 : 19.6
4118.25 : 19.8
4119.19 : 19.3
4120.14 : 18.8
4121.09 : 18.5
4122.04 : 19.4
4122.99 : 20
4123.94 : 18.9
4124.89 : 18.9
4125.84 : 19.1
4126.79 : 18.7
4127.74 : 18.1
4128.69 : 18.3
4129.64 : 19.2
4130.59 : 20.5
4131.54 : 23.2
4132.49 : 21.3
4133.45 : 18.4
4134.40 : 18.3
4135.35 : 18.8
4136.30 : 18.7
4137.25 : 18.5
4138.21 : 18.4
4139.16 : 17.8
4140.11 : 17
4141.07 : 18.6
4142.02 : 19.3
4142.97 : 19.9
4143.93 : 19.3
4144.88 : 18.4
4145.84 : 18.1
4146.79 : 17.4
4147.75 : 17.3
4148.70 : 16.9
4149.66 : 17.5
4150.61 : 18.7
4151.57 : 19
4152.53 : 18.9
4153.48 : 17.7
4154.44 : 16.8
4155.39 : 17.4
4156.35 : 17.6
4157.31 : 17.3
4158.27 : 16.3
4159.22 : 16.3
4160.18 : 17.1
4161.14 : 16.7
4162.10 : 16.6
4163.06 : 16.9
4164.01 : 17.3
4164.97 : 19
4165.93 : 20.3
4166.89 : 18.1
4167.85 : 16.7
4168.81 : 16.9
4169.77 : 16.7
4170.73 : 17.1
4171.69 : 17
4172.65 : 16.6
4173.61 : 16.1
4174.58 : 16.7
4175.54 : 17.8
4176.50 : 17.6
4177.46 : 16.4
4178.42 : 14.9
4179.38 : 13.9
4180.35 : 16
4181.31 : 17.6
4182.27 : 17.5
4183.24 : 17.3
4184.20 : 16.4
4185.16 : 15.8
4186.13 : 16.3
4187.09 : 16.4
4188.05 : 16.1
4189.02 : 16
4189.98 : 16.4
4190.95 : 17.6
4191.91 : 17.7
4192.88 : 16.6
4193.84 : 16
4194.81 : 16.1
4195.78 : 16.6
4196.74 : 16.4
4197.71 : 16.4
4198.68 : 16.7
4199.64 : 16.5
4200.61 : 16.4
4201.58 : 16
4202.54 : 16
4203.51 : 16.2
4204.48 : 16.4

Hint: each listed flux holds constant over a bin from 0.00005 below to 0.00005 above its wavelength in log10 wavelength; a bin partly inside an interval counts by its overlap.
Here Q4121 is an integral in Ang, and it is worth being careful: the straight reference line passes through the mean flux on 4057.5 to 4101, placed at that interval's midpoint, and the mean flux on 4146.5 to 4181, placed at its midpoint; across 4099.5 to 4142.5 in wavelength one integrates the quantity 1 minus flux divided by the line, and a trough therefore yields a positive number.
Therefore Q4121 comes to -3.5 Ang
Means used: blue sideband 19.8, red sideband 17.2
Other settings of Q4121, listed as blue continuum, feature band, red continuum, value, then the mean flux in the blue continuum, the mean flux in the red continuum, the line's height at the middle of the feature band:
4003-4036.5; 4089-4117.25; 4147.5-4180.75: -4.91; 19.2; 17.1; 18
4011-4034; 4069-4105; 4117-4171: -3.12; 19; 18.3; 18.6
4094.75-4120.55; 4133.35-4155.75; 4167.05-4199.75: 0.72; 21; 16.6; 18.8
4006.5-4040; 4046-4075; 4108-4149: 0.68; 19.2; 19.4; 19.3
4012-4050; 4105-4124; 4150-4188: -2.72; 19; 17.1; 17.8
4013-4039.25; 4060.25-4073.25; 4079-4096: 0.75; 19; 20.6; 20.1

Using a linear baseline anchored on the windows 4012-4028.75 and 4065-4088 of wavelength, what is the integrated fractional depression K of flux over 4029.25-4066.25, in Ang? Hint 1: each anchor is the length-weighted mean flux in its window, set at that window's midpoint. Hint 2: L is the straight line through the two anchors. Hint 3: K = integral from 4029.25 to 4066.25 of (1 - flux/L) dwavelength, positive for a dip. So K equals 0.8 Ang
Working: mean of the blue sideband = 19.1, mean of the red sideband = 19.4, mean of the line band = 18.9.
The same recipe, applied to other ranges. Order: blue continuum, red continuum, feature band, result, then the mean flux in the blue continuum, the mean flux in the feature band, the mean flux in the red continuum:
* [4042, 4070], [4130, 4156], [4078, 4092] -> -1.2 Ang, 19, 20.5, 18.6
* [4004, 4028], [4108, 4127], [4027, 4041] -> 0.5 Ang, 19.4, 18.8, 20.1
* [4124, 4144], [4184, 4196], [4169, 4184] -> 0.4 Ang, 19.1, 16.6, 16.5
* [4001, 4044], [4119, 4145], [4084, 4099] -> -1.1 Ang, 19.1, 20.5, 19.1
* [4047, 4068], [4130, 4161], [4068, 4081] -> 0.0 Ang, 18.9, 18.8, 18.3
